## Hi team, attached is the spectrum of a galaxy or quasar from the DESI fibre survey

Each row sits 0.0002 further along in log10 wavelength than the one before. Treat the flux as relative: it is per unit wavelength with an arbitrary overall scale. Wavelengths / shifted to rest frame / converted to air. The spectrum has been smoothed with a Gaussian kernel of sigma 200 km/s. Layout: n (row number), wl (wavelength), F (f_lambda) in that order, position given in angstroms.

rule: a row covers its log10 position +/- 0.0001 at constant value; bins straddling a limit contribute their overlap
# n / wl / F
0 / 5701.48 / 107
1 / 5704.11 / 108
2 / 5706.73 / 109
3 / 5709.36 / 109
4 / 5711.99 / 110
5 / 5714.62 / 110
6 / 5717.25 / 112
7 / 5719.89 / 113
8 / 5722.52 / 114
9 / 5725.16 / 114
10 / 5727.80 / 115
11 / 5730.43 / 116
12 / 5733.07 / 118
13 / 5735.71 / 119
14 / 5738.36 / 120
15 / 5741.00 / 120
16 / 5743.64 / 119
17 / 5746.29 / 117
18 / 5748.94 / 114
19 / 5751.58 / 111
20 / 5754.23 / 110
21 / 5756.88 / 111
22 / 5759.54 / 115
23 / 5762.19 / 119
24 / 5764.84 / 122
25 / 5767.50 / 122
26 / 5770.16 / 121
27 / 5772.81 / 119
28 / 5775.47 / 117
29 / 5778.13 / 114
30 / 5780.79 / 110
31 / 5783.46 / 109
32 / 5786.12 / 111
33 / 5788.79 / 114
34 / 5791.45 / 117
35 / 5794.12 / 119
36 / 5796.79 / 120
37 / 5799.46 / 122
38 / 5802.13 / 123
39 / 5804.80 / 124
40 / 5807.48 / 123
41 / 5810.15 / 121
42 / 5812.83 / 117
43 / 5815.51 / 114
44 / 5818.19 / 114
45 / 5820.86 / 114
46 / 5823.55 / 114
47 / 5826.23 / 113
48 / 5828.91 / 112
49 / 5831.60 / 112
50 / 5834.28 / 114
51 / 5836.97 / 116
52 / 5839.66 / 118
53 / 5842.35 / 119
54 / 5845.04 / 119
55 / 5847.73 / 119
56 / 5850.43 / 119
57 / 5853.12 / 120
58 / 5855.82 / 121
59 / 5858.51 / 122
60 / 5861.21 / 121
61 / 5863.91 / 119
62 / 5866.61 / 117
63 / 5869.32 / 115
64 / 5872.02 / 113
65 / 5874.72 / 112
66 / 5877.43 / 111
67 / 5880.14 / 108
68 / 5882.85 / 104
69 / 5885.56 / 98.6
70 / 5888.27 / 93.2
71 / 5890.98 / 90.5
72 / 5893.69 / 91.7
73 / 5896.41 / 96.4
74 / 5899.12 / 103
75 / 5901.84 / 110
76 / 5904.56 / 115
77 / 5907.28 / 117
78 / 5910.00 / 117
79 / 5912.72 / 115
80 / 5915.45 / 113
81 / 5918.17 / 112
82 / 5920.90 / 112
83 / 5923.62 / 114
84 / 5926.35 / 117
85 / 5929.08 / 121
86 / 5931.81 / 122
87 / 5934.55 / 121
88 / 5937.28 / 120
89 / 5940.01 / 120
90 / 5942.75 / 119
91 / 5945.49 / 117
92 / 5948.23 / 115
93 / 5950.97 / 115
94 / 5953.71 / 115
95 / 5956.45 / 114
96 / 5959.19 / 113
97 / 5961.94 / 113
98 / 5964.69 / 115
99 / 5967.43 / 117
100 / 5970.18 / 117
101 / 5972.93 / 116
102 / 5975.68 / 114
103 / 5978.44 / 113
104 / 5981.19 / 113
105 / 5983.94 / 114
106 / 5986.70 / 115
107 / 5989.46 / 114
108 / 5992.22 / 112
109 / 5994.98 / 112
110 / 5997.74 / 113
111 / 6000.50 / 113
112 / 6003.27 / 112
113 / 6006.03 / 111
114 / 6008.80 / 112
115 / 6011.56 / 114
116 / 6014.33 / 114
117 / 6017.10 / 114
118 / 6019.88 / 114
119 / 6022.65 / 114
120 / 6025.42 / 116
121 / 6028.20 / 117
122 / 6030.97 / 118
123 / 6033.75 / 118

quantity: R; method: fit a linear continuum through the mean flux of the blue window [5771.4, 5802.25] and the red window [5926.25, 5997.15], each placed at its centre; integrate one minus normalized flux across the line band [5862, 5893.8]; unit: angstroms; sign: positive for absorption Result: 2.5 angstroms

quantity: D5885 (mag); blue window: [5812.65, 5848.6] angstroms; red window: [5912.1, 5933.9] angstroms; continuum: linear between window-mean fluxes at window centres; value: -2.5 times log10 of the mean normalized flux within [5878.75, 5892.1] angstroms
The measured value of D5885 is 0.17 mag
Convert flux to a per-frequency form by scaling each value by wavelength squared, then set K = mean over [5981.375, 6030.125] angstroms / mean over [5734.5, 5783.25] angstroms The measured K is 1.06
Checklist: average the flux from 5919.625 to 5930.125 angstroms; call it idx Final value 116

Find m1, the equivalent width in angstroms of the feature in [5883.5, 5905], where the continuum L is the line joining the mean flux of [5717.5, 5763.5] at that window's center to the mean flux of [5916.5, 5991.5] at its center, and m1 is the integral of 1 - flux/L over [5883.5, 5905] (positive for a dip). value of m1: 3.1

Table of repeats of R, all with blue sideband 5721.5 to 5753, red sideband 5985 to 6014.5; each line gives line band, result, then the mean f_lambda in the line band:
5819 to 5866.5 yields -0.9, 117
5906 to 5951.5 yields -1.2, 117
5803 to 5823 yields -0.5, 118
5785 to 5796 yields 0.0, 116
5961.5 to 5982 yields -0.3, 115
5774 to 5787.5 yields 0.4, 112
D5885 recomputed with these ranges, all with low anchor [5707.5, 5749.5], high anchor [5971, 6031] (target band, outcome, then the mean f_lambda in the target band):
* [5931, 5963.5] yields -0.03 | 117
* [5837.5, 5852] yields -0.04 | 119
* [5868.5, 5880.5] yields 0.02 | 112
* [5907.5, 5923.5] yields 0.00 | 114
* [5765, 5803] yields -0.02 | 117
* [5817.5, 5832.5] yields 0.01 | 113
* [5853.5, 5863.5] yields -0.06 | 121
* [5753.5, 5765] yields 0.00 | 115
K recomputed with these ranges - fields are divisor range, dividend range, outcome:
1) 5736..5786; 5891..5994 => 1.04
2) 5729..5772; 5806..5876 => 1.03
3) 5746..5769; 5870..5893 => 0.94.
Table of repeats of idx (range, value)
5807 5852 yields 116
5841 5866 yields 120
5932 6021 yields 115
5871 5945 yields 111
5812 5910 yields 112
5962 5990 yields 115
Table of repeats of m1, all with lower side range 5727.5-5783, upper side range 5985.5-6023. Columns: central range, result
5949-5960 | -0.1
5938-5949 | -0.4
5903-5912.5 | -0.1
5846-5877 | -0.7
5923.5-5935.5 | -0.6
